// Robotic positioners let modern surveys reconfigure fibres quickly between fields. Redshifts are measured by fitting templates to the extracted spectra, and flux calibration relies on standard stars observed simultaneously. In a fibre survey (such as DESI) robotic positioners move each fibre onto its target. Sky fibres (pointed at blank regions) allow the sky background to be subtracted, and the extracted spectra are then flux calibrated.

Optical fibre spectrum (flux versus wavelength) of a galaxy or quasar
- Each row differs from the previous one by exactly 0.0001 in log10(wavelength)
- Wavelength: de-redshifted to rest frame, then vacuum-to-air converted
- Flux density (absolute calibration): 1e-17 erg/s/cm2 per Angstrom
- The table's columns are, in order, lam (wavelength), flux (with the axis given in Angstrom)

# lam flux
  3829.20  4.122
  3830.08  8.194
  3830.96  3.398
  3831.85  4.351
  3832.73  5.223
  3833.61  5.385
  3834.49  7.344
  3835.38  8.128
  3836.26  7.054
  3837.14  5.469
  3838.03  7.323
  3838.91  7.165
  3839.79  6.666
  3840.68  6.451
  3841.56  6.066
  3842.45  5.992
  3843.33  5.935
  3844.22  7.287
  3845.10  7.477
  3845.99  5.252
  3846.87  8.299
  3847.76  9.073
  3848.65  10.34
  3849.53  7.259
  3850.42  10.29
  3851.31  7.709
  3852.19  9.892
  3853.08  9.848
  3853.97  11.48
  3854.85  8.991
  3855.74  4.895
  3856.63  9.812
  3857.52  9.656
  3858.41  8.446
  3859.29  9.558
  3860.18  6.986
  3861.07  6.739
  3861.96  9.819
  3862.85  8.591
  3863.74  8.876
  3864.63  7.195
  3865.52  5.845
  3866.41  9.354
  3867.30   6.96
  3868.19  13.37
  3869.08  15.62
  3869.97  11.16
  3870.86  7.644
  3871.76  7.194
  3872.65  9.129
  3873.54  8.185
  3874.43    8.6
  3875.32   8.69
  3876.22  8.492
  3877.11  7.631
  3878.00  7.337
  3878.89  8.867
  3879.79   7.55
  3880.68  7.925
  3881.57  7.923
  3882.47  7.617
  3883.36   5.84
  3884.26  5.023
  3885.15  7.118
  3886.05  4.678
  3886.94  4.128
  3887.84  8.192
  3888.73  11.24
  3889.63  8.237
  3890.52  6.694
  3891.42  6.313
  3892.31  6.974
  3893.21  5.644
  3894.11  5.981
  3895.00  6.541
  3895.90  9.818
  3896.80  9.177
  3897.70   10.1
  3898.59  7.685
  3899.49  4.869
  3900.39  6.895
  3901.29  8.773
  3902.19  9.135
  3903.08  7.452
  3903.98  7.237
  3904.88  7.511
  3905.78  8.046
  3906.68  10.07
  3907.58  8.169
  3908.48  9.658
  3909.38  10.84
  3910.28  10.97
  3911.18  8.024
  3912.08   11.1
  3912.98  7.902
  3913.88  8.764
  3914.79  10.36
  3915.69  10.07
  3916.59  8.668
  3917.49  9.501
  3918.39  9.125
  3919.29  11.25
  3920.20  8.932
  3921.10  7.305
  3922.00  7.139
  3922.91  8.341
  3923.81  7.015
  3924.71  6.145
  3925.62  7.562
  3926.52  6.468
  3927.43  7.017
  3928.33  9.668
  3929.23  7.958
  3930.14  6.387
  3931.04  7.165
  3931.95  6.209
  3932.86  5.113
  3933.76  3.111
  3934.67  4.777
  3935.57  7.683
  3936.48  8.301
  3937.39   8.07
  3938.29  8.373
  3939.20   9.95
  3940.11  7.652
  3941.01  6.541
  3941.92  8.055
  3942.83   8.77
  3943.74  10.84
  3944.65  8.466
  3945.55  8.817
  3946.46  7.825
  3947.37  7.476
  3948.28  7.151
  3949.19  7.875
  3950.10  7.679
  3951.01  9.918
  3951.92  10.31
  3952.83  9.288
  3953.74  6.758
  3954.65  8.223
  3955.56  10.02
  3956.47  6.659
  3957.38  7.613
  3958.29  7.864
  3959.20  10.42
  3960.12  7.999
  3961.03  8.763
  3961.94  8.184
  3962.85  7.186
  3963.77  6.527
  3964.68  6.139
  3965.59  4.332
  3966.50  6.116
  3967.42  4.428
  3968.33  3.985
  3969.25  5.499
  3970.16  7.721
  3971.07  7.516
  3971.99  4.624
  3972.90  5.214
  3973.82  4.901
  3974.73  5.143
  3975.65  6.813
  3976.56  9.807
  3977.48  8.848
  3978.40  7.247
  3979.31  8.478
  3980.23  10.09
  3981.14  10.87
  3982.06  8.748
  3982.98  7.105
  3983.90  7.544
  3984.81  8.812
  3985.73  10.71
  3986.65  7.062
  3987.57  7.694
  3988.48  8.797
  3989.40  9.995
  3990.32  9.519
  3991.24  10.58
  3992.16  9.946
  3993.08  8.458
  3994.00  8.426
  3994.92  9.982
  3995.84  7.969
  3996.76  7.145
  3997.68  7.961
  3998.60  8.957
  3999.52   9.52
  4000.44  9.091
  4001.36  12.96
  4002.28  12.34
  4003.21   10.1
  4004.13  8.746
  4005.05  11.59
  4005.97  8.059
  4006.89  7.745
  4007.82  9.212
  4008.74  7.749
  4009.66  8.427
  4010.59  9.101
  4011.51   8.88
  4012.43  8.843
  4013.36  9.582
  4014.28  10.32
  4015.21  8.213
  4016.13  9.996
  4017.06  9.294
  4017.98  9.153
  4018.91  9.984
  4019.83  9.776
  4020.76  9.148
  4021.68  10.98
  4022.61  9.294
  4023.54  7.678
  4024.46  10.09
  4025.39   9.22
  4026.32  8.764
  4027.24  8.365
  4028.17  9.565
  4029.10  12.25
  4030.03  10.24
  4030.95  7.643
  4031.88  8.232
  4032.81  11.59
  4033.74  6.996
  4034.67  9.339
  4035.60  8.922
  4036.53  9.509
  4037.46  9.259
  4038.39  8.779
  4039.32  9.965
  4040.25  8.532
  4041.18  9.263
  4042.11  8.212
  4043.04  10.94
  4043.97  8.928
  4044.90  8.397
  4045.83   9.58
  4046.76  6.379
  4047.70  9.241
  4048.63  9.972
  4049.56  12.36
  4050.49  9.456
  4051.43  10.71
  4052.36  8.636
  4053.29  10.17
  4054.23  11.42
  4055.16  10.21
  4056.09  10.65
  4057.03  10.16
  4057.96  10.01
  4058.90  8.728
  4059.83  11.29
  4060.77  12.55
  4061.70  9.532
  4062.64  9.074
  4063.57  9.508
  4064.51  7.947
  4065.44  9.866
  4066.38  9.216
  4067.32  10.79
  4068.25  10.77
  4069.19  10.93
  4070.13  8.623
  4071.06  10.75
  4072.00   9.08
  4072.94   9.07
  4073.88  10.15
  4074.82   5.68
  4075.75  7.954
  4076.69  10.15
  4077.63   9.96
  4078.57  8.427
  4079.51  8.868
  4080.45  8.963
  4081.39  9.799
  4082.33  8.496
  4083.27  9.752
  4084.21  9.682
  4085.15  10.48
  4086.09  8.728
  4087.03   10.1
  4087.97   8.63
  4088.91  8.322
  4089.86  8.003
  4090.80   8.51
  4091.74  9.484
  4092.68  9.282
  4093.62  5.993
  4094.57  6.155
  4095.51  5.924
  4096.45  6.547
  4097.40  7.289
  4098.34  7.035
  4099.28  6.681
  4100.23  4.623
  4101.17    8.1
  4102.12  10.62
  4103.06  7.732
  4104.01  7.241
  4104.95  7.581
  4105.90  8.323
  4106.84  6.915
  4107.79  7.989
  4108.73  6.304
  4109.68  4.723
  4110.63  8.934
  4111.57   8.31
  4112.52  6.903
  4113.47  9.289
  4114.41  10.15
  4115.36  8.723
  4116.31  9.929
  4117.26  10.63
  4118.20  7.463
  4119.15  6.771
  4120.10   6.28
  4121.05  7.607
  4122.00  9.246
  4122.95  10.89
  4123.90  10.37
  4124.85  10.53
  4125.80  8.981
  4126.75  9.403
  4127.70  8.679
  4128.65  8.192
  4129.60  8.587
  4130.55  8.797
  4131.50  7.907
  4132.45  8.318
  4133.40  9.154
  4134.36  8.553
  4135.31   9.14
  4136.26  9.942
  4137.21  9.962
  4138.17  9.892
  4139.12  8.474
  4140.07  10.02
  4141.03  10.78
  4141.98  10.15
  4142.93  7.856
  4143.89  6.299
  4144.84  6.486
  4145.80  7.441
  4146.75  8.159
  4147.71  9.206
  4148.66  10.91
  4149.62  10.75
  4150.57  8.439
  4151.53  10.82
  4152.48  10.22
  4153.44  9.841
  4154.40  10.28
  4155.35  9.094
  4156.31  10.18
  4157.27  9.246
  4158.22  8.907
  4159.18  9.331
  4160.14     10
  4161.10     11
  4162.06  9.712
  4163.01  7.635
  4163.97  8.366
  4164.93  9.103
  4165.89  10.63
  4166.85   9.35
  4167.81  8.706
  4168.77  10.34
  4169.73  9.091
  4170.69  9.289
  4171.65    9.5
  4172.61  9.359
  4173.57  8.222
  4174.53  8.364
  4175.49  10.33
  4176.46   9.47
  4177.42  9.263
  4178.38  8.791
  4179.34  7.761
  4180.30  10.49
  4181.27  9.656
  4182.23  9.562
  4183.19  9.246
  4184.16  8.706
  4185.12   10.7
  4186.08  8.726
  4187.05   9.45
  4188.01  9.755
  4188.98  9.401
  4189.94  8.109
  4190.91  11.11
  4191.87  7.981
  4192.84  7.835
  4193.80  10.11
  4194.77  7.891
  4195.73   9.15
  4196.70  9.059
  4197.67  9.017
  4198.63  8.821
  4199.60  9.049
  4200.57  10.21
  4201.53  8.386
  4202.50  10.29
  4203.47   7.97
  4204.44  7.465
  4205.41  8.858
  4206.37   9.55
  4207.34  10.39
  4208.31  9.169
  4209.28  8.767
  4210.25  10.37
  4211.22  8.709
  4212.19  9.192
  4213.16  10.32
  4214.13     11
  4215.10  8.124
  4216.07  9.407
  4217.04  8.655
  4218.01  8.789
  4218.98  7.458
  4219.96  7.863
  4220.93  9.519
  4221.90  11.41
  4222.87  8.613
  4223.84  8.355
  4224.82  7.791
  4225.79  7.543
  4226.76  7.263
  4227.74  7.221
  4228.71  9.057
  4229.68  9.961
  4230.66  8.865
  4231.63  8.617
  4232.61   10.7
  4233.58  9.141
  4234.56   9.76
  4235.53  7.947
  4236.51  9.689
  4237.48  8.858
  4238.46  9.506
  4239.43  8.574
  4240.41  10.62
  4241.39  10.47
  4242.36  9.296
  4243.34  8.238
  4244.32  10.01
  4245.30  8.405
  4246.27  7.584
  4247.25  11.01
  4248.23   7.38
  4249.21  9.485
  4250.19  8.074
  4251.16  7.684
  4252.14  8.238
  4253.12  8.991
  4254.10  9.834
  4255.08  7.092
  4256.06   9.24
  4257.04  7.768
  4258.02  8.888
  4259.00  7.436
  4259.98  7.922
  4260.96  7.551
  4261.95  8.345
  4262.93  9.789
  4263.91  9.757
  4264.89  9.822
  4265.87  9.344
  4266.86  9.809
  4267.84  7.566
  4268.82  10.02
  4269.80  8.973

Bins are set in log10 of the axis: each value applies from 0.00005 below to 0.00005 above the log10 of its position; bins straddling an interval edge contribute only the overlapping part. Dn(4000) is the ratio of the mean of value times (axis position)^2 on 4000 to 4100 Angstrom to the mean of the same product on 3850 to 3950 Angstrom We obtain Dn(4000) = 1.22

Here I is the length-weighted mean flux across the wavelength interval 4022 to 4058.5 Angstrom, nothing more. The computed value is 9.46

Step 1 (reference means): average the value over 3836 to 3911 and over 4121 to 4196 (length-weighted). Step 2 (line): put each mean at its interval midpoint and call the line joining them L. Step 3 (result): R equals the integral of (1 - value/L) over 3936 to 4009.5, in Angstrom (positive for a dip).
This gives 2.10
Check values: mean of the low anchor 8.05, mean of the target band 8.23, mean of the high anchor 9.24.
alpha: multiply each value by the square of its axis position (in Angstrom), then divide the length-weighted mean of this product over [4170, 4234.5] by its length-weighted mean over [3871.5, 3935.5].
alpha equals 1.3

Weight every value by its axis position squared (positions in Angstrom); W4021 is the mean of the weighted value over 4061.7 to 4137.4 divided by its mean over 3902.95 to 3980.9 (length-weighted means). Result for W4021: 1.19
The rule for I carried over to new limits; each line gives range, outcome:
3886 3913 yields 8.06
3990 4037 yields 9.32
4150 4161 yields 9.73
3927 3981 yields 7.47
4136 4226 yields 9.2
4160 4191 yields 9.34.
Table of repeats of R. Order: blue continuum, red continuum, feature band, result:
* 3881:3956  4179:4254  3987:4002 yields -1.79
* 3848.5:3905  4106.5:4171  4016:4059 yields -4.15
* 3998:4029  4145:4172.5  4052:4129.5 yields 5.34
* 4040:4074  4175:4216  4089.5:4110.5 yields 4.94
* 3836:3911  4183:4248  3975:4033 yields -4.99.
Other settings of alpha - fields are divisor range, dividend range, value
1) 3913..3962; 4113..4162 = 1.26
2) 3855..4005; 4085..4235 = 1.22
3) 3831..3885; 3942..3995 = 1.06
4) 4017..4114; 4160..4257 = 1.09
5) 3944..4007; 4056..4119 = 1.12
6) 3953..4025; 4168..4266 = 1.20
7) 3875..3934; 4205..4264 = 1.33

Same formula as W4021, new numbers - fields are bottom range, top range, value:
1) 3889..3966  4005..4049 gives 1.20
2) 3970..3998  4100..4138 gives 1.11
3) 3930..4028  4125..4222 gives 1.22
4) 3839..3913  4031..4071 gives 1.29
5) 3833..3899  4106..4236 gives 1.32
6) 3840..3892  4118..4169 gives 1.29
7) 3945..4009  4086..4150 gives 1.10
